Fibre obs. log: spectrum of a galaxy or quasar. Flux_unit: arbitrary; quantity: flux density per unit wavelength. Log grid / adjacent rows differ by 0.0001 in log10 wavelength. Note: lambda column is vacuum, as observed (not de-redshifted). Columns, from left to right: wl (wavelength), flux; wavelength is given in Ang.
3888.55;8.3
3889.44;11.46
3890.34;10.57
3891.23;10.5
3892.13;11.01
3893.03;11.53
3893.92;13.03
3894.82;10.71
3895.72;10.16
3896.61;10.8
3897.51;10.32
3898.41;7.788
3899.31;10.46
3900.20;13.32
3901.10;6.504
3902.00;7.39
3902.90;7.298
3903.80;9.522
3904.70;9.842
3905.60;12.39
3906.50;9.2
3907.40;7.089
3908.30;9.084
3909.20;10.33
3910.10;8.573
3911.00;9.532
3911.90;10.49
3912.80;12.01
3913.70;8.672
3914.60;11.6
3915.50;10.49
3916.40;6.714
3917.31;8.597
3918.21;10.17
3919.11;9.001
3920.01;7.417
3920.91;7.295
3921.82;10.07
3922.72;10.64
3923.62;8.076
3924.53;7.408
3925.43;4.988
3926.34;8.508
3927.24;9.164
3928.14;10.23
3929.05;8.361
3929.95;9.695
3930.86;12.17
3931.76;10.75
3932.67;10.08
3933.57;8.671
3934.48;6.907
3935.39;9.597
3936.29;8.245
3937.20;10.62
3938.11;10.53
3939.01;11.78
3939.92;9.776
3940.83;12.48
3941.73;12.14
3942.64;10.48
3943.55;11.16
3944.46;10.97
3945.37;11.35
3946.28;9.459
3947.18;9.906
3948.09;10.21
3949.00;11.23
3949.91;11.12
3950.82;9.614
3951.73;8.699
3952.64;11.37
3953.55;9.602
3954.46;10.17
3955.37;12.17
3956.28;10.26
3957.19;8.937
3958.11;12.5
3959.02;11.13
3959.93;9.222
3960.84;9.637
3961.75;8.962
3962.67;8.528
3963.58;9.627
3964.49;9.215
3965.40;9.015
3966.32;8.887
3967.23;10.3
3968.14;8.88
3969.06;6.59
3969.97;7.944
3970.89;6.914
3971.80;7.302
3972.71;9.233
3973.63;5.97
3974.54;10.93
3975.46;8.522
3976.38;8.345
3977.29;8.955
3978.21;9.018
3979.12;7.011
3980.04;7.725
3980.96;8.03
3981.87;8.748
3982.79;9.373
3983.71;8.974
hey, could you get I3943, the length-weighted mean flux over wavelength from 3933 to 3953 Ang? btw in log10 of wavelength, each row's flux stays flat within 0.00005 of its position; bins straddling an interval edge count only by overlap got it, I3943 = 10.3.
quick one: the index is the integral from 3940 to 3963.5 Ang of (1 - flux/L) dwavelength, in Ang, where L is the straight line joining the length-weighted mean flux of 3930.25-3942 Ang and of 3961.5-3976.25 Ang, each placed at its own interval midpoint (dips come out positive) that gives -2.5 Ang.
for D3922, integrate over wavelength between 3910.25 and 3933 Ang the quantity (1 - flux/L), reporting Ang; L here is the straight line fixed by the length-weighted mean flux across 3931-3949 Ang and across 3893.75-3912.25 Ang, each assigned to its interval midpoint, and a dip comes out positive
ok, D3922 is 1.6 Ang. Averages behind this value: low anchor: 9.65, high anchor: 10.3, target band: 9.27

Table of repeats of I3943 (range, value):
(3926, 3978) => 9.7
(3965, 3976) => 8.36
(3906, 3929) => 9.01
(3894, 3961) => 9.79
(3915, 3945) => 9.5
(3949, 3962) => 10.3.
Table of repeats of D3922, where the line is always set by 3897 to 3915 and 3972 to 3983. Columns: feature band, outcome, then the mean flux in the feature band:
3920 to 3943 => -0.9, 9.5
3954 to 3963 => -1.5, 10.2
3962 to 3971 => 0.0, 8.66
